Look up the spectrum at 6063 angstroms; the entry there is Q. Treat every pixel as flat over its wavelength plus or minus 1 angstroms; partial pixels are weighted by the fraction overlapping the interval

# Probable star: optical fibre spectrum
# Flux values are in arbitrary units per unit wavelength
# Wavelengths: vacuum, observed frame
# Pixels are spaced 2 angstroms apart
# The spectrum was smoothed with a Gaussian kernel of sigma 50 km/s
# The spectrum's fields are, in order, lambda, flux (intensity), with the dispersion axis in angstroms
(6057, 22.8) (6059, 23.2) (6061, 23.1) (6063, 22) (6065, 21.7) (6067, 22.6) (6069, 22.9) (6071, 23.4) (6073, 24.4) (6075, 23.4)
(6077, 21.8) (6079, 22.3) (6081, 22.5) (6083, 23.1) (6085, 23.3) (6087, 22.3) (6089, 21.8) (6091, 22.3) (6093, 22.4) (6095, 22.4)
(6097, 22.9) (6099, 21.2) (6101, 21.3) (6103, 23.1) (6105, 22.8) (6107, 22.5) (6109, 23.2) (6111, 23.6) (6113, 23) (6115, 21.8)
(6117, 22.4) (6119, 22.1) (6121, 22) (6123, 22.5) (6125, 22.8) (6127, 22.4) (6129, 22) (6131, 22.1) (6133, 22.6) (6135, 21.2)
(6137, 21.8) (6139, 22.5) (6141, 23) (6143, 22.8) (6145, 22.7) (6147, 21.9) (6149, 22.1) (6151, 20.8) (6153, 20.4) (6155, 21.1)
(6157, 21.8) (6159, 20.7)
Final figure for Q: 22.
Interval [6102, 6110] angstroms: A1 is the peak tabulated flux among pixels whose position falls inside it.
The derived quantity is 23.2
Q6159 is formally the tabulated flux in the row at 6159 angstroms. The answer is 20.7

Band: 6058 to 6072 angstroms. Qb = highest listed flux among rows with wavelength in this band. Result 23.4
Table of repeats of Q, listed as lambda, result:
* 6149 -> 22.1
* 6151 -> 20.8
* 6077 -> 21.8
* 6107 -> 22.5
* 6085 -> 23.3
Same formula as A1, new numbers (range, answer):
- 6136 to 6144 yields 23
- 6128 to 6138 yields 22.6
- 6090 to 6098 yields 22.9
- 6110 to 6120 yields 23.6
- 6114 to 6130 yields 22.8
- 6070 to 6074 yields 24.4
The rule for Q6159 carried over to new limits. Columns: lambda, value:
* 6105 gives 22.8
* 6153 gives 20.4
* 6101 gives 21.3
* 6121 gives 22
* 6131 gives 22.1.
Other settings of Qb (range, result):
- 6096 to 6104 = 23.1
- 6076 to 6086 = 23.3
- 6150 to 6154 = 20.8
